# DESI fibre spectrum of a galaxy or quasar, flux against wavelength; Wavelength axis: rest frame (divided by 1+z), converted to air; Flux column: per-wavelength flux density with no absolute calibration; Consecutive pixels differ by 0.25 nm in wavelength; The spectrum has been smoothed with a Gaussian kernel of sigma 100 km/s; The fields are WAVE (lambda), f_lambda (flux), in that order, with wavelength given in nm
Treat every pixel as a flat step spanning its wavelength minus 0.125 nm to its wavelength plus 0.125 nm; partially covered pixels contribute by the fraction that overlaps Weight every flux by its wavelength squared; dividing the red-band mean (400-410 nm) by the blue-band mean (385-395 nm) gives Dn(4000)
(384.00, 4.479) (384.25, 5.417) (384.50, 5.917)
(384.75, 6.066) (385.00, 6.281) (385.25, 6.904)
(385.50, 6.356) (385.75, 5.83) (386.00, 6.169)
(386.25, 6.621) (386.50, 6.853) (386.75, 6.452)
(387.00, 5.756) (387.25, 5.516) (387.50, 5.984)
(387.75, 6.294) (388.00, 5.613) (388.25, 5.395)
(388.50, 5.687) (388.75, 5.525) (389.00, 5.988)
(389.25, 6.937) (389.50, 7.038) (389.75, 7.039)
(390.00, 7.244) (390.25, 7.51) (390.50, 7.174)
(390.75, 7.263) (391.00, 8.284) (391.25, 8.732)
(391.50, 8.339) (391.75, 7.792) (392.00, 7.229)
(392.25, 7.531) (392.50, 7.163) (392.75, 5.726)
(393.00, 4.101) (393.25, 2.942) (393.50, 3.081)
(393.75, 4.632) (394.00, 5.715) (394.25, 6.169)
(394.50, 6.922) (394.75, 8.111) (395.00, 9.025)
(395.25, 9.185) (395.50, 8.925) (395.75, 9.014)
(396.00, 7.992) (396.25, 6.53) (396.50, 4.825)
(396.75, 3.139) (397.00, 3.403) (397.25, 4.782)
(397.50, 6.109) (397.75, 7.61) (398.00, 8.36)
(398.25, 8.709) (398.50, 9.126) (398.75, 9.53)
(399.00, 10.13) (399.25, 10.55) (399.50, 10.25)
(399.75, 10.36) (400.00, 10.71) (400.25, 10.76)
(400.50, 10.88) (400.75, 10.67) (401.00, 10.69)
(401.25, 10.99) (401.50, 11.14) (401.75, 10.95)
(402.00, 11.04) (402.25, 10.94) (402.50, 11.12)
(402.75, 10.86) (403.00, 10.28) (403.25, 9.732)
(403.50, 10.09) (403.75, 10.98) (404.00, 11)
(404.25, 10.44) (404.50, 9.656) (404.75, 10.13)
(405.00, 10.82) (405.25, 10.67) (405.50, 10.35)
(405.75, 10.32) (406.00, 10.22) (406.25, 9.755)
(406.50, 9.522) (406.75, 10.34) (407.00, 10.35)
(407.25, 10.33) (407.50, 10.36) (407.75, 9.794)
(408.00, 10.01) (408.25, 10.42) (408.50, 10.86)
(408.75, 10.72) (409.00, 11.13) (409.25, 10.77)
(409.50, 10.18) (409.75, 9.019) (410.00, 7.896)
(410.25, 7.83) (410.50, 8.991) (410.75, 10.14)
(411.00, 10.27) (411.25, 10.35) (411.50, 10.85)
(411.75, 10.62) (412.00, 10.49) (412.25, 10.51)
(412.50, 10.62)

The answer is 1.75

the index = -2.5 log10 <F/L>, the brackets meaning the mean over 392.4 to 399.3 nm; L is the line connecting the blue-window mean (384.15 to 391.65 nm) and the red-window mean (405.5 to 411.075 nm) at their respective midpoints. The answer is 0.166 mag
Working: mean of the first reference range 6.55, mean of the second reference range 9.97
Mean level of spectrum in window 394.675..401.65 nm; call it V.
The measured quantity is 8.64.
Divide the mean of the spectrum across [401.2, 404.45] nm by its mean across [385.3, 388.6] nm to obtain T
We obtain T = 1.77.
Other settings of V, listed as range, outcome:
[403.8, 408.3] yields 10.3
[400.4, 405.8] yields 10.6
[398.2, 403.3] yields 10.5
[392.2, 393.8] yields 4.93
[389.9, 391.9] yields 7.79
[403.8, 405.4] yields 10.5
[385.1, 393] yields 6.67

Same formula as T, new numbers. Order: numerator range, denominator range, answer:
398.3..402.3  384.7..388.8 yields 1.73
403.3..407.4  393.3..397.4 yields 1.64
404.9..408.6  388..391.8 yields 1.47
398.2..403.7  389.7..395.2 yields 1.55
